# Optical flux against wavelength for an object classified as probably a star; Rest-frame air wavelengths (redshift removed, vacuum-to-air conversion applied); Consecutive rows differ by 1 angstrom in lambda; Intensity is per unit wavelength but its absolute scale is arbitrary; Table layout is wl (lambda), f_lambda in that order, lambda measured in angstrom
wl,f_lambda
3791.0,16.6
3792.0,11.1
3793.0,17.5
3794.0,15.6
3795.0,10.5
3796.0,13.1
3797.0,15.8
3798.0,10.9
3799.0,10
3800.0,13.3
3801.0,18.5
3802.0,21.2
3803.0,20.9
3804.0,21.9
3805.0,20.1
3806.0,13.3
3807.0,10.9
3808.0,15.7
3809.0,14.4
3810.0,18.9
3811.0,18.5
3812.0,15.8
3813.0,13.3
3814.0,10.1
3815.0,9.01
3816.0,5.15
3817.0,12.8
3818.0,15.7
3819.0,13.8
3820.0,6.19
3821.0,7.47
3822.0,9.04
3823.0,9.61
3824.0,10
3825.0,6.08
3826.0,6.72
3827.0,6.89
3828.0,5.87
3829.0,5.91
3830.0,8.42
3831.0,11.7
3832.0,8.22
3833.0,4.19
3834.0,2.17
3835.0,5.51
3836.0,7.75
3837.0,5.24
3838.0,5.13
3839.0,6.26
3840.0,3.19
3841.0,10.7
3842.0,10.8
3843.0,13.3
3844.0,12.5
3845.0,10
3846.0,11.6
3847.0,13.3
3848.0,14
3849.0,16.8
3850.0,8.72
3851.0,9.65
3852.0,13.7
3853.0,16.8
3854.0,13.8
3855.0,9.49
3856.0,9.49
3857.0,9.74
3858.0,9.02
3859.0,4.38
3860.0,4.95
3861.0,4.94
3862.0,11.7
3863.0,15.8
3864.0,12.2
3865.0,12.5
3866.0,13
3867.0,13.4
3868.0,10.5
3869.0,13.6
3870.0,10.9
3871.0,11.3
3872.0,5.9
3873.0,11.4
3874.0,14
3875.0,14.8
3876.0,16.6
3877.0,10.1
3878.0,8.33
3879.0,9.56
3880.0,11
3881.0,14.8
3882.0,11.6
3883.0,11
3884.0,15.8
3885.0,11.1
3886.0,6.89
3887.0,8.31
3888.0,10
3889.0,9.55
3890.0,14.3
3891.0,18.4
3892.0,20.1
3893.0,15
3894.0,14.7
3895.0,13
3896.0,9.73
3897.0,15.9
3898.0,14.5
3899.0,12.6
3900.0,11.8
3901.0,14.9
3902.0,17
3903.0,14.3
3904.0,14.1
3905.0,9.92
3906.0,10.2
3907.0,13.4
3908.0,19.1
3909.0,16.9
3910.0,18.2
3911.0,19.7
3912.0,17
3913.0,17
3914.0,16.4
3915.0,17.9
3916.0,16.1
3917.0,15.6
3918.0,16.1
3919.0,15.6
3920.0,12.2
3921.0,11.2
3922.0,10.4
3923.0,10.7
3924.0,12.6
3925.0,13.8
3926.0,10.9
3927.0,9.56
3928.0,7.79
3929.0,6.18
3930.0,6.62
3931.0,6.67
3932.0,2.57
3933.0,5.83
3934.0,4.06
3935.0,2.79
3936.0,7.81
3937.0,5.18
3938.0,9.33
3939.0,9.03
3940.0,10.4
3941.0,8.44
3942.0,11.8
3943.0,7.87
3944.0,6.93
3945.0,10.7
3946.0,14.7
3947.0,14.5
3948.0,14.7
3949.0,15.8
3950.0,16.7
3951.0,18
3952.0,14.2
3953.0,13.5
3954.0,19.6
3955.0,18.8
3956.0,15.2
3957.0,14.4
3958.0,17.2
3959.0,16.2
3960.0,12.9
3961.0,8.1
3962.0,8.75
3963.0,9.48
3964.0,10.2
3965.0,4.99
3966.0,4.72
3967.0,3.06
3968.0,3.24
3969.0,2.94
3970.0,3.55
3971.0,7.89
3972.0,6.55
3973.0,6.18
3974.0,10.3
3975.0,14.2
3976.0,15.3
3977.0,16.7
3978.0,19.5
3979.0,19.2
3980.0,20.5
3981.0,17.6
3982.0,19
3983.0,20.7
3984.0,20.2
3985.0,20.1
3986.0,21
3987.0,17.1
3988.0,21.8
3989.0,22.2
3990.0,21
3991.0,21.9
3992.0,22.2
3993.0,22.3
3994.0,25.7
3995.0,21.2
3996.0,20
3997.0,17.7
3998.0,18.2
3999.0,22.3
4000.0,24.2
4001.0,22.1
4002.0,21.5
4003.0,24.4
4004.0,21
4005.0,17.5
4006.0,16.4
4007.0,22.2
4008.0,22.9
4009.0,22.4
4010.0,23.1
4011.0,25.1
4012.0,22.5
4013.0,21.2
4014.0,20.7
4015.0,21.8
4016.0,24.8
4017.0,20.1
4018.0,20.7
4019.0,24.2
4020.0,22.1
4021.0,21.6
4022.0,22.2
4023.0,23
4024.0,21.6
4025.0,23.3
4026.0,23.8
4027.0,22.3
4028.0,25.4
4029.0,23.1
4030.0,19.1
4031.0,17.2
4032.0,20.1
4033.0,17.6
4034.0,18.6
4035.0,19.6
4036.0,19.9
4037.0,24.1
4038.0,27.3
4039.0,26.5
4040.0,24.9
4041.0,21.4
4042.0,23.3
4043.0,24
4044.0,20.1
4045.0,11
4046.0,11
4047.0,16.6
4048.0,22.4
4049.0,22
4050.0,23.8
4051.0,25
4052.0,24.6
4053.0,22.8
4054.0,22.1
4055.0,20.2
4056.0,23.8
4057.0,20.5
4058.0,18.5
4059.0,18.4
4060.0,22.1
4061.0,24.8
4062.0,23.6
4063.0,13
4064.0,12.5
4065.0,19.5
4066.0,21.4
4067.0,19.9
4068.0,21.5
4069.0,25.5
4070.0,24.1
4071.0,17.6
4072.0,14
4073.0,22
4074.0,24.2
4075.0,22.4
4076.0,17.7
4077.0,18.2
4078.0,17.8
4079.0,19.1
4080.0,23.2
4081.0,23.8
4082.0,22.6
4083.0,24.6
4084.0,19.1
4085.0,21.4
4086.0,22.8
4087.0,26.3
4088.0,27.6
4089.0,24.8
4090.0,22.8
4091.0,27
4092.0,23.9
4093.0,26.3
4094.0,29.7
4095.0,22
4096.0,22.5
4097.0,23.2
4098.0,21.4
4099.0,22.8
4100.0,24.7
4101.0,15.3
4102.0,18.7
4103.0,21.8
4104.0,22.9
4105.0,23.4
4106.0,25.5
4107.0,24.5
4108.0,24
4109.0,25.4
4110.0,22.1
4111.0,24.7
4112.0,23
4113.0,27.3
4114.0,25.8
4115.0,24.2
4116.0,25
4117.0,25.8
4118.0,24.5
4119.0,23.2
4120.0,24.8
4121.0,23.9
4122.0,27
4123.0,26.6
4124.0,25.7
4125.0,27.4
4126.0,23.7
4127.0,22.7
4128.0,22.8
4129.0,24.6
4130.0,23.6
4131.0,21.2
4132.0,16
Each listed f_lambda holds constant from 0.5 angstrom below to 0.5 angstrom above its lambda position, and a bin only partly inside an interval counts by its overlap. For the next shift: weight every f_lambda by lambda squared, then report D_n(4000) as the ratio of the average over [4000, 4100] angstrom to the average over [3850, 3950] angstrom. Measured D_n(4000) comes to 2.0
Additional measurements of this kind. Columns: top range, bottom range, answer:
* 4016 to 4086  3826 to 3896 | 2.19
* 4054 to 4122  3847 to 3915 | 1.96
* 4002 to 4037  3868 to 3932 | 1.78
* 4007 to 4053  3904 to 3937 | 1.95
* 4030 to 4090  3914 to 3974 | 2.12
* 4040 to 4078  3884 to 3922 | 1.55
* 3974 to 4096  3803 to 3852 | 2.23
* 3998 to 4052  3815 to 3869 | 2.47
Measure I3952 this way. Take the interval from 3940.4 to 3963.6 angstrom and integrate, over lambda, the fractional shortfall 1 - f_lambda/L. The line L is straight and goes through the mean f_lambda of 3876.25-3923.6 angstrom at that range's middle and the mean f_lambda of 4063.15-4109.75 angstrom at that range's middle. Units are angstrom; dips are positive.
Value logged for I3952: 3.8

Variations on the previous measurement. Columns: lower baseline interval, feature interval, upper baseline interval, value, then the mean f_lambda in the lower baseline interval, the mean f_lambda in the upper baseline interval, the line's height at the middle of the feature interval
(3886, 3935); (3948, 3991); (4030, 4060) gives 6.0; 12.7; 20.9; 16.3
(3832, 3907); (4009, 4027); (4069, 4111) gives -3.4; 11.3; 22.6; 18.9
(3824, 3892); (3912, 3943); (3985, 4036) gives 9.7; 10.3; 21.5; 15.4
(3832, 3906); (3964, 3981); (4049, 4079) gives 6.5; 11.2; 20.7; 16.3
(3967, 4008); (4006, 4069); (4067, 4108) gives -4.5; 17.6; 22.5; 20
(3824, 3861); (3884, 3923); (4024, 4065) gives -5.0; 8.9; 21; 12.6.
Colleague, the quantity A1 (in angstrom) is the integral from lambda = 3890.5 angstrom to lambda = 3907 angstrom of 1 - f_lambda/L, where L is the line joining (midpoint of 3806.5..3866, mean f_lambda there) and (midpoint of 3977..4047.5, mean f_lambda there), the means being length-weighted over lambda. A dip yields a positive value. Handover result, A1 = -0.15 angstrom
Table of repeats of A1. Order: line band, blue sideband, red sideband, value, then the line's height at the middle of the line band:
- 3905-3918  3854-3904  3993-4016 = -1.5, 14.5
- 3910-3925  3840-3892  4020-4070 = -0.8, 14.3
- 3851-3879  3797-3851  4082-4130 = 4.0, 13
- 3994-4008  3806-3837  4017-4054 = -0.9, 19.7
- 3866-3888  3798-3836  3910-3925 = 3.4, 13.6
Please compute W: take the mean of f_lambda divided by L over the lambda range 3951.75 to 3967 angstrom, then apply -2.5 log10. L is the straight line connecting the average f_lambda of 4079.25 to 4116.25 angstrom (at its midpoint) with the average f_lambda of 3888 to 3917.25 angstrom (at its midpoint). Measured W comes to 0.39 mag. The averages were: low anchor 15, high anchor 23.6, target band 12.2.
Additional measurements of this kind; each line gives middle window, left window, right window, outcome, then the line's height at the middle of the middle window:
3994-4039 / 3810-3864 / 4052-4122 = -0.15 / 18.9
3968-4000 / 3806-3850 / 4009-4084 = 0.06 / 18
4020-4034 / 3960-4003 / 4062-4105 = -0.17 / 18.4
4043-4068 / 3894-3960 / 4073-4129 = 0.03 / 20.7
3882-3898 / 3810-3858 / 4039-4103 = -0.02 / 12.6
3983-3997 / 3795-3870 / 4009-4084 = -0.14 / 18.6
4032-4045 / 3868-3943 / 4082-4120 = -0.09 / 20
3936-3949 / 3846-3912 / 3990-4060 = 0.50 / 16.4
